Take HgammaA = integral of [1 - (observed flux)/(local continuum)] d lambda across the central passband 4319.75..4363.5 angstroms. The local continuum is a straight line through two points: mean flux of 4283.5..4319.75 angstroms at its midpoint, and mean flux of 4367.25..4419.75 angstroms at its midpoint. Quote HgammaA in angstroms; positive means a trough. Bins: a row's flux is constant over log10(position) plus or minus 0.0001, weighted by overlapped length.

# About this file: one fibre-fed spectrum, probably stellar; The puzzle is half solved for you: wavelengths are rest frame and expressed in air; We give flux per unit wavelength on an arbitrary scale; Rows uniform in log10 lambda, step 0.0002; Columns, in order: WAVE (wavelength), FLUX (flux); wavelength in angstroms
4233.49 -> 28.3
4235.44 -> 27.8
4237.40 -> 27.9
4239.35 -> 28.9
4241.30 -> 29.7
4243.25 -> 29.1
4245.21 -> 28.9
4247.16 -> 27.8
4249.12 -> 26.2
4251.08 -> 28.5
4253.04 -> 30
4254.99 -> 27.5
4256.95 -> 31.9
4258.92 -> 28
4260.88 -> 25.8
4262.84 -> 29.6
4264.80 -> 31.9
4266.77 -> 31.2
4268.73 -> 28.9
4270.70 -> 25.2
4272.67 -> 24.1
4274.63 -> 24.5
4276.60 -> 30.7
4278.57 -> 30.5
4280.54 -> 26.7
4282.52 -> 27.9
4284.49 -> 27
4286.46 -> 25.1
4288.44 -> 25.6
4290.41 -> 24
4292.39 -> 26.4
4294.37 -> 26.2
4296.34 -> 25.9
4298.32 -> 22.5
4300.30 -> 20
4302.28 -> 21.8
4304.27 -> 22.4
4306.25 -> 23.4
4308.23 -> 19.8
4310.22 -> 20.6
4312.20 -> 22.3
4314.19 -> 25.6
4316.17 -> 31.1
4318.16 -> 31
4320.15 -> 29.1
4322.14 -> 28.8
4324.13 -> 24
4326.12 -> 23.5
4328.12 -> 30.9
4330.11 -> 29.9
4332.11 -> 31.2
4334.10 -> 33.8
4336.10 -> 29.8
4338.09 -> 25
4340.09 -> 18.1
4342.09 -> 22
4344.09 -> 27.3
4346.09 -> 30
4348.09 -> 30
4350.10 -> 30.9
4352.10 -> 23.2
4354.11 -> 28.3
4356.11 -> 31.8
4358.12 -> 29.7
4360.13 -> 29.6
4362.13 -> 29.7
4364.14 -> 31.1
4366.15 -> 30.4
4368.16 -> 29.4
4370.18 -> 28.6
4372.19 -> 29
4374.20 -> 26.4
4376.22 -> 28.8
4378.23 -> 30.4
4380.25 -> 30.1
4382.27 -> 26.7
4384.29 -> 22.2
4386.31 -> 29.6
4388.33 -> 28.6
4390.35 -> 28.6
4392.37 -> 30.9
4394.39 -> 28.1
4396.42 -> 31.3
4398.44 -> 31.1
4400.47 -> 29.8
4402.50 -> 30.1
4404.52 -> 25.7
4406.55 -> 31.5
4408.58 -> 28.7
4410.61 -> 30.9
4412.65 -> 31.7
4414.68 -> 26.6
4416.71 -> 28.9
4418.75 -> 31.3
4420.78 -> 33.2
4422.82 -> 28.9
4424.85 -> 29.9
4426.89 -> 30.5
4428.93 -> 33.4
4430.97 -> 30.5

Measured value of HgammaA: -2.5 angstroms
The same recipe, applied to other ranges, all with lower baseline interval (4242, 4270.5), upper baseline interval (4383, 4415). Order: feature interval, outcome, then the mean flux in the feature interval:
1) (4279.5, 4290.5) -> 1.02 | 26.2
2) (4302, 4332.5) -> 3.17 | 26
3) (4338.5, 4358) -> 1.41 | 26.9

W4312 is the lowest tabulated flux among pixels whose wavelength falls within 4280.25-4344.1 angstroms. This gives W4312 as 18.1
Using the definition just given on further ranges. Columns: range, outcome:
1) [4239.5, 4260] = 26.2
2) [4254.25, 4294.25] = 24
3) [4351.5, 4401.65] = 22.2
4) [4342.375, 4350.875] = 27.3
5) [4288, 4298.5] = 22.5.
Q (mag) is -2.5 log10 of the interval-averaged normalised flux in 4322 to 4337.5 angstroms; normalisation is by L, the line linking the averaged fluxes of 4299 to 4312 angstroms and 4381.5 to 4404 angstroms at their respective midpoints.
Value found -0.23 mag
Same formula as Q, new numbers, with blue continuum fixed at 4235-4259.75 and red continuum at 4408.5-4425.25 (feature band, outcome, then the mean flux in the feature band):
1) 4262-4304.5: 0.103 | 26.3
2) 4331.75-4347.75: 0.089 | 27.1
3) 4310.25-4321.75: 0.075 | 27.3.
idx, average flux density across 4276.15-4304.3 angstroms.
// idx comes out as 25.5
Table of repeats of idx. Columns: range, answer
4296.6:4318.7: 23.6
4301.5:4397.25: 27.6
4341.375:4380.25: 28.9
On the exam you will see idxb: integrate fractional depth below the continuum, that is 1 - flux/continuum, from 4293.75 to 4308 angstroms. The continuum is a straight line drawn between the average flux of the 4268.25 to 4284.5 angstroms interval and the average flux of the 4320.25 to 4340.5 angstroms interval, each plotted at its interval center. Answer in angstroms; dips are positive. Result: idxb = 2.38 angstroms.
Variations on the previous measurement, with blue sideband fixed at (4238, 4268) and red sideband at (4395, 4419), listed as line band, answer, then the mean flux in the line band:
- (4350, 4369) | 0.1 angstroms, 29.4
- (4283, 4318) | 5.9 angstroms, 24.3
